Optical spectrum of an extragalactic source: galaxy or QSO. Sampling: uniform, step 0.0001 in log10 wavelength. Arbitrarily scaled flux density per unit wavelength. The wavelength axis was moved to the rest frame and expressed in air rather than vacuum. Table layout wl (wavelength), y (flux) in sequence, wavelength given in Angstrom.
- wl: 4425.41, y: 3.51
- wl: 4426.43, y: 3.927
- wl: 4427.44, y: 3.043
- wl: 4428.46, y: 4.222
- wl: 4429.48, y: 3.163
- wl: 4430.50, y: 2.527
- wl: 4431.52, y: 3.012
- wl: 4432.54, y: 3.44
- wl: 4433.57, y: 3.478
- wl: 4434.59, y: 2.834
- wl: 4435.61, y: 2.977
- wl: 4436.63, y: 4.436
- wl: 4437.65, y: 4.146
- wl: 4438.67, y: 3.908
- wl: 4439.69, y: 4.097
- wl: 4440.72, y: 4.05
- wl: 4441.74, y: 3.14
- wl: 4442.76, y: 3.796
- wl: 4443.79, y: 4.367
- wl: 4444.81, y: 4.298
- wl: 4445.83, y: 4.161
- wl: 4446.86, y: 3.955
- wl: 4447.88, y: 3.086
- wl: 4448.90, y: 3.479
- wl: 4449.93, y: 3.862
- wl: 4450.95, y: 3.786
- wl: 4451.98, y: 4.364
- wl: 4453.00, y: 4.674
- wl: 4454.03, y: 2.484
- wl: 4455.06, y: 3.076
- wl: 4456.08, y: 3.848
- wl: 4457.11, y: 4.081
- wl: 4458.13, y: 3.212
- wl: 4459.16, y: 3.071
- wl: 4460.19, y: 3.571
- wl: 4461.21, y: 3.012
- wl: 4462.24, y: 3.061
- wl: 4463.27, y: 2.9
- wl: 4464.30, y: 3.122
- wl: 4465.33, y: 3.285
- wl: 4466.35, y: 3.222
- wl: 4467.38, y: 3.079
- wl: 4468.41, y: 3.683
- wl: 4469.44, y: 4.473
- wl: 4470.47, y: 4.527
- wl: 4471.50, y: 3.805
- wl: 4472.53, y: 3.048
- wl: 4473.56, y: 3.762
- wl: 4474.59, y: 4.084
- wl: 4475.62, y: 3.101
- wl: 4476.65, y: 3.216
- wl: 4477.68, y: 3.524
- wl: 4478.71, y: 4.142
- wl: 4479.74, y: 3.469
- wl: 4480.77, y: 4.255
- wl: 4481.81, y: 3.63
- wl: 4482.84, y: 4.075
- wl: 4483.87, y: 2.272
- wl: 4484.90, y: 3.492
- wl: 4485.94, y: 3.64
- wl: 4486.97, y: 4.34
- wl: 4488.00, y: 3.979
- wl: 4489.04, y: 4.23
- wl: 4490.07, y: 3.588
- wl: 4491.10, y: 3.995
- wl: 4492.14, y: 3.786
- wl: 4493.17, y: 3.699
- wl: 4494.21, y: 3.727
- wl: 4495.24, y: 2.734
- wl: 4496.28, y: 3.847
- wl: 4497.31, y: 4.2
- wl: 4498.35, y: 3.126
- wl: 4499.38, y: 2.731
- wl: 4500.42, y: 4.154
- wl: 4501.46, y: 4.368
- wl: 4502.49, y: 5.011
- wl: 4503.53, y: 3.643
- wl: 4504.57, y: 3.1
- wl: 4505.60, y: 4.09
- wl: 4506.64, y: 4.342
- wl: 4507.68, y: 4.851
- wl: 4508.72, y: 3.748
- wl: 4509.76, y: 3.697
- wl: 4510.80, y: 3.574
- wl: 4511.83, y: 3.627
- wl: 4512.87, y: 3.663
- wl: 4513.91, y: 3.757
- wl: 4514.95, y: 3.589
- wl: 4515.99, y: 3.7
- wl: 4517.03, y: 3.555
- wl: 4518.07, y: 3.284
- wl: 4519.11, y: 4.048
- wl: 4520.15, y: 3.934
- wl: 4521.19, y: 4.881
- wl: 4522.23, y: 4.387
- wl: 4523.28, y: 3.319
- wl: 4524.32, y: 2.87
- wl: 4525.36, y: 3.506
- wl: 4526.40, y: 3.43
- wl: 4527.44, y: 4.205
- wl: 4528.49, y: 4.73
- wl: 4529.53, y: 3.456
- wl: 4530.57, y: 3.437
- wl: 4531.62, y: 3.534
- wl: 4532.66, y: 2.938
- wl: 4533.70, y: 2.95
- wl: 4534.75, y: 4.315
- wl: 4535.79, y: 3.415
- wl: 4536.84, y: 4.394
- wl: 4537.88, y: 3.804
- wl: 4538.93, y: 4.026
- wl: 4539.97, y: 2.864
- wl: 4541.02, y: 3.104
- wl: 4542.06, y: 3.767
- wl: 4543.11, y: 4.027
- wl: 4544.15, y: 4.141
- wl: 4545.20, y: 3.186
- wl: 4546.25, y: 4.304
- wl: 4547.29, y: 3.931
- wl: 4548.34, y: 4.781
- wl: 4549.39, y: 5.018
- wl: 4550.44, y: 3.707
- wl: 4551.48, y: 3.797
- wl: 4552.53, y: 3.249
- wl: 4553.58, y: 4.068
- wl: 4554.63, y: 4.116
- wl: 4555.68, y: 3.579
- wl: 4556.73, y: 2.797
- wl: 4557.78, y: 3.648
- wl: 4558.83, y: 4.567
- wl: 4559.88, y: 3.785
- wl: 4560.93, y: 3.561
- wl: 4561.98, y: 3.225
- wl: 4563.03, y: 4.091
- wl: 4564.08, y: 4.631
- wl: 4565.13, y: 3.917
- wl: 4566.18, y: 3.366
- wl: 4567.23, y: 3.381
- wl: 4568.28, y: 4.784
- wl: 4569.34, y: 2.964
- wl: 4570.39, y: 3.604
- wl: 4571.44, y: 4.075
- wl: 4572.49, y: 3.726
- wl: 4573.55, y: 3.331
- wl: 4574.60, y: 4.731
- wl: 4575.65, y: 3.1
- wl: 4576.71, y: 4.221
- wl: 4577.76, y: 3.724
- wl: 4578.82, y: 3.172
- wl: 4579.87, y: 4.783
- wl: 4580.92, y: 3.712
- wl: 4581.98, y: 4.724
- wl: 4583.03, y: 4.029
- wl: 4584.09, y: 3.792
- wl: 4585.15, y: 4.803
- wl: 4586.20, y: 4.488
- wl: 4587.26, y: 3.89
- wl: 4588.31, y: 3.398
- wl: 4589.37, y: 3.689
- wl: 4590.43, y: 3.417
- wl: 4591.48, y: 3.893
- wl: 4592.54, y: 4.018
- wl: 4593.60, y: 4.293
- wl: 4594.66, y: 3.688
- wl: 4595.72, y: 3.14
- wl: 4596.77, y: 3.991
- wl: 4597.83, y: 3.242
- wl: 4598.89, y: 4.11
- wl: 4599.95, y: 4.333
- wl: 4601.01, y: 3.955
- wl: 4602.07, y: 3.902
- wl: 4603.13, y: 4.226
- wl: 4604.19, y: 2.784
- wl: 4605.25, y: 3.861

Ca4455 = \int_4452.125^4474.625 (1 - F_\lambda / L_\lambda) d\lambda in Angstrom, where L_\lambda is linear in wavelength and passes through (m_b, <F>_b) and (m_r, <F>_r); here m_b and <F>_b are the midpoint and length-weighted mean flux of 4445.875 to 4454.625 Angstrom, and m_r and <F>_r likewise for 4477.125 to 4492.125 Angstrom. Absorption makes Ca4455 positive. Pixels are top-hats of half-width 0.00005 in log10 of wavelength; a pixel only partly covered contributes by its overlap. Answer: 1.4 Angstrom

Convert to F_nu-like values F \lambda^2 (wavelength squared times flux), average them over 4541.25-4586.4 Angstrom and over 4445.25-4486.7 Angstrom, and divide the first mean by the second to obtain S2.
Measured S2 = 1.14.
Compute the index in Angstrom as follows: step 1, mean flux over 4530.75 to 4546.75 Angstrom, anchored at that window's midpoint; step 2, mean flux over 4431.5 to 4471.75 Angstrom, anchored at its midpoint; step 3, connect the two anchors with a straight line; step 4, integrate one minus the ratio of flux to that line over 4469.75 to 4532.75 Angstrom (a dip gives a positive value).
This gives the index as -2.0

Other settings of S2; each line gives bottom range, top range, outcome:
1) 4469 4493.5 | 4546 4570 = 1.07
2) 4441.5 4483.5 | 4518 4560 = 1.08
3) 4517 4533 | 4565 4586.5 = 1.07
